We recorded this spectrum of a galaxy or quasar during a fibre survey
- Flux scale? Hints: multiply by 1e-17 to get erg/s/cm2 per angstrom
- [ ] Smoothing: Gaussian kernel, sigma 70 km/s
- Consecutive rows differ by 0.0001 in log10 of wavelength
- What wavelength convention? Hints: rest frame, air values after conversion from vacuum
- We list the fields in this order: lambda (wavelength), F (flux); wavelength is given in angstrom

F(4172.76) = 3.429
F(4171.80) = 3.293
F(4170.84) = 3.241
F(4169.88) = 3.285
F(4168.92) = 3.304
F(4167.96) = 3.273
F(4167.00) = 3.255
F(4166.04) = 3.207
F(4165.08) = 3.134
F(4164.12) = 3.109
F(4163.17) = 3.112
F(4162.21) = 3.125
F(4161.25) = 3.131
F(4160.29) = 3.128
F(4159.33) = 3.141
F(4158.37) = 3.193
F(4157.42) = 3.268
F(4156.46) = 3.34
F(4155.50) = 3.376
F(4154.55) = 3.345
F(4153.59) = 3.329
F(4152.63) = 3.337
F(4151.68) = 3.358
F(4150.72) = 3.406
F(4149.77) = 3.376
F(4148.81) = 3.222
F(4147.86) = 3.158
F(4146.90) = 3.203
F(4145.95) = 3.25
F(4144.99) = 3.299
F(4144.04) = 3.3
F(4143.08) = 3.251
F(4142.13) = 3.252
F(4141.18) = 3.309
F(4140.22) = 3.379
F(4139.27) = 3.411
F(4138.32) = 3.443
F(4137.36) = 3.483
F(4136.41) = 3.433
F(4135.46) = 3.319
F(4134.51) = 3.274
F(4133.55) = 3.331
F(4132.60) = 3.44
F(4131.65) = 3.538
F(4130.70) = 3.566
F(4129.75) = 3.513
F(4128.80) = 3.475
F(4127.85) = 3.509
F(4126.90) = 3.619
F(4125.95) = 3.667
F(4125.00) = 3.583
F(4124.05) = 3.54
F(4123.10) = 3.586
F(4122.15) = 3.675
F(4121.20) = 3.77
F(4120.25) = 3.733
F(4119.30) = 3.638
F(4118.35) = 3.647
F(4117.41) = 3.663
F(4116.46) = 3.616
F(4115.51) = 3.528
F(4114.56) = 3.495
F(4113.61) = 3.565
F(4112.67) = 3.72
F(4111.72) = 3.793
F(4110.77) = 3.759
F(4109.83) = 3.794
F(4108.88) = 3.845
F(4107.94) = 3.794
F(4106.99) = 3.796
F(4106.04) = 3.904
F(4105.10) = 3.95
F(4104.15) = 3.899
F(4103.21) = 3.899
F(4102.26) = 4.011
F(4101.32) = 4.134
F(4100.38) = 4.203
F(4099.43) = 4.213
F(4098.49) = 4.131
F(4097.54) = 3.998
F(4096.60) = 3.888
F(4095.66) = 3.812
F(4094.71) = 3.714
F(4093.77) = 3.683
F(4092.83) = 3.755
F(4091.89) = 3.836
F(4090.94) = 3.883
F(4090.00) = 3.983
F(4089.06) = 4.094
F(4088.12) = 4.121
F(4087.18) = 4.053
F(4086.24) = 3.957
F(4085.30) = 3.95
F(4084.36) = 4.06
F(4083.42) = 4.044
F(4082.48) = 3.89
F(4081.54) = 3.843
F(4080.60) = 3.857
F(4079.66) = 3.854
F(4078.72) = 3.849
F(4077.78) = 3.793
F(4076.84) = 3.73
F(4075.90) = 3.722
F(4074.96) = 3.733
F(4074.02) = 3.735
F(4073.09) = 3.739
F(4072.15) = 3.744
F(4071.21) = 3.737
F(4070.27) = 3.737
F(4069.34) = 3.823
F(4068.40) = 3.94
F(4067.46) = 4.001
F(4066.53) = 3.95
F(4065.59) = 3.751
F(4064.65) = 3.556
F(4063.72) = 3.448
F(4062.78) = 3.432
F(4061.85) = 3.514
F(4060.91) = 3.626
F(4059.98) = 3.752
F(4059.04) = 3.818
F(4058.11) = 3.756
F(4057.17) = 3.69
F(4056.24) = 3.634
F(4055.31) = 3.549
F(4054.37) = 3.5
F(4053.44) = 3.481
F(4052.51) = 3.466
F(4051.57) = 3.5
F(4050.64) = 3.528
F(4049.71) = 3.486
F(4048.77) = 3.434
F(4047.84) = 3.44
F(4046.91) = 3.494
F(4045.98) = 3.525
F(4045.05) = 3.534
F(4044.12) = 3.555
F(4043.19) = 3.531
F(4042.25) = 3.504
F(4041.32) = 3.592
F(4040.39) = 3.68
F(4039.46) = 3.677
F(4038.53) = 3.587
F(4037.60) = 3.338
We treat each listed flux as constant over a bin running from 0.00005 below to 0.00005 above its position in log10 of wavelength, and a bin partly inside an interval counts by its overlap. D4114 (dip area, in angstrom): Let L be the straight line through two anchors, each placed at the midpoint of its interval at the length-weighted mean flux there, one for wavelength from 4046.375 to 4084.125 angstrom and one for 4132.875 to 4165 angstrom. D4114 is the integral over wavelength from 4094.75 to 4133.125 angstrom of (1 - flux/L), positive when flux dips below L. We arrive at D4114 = -3.2 angstrom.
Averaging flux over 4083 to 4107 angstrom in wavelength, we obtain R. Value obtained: 3.96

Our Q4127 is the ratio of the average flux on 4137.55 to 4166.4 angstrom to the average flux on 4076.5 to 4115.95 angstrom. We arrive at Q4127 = 0.84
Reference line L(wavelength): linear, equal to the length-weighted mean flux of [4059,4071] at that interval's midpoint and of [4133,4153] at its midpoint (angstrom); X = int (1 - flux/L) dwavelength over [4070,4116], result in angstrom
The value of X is -3.7 angstrom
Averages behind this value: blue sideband 3.72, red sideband 3.32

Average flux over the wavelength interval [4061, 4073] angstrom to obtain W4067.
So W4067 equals 3.72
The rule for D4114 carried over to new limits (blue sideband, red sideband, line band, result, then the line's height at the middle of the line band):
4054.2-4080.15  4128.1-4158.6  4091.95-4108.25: -1.7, 3.56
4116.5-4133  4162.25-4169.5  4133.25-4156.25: 0.5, 3.4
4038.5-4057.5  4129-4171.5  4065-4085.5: -2.1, 3.48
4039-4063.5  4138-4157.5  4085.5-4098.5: -1.7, 3.46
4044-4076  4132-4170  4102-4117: -1.4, 3.45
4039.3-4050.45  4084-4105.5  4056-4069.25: -0.1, 3.69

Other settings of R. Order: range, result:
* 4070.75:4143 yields 3.73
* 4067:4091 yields 3.88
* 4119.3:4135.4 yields 3.55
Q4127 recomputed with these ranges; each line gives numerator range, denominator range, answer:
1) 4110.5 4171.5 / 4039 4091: 0.91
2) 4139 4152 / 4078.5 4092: 0.83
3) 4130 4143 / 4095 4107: 0.85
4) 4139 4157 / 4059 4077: 0.89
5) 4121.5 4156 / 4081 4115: 0.87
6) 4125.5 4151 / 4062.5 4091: 0.88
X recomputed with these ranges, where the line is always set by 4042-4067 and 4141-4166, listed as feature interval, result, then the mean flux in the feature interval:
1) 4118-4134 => -1.1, 3.58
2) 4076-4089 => -1.7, 3.92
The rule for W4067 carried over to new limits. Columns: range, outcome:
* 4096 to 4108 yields 3.99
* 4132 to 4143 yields 3.37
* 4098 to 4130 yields 3.76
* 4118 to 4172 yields 3.37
